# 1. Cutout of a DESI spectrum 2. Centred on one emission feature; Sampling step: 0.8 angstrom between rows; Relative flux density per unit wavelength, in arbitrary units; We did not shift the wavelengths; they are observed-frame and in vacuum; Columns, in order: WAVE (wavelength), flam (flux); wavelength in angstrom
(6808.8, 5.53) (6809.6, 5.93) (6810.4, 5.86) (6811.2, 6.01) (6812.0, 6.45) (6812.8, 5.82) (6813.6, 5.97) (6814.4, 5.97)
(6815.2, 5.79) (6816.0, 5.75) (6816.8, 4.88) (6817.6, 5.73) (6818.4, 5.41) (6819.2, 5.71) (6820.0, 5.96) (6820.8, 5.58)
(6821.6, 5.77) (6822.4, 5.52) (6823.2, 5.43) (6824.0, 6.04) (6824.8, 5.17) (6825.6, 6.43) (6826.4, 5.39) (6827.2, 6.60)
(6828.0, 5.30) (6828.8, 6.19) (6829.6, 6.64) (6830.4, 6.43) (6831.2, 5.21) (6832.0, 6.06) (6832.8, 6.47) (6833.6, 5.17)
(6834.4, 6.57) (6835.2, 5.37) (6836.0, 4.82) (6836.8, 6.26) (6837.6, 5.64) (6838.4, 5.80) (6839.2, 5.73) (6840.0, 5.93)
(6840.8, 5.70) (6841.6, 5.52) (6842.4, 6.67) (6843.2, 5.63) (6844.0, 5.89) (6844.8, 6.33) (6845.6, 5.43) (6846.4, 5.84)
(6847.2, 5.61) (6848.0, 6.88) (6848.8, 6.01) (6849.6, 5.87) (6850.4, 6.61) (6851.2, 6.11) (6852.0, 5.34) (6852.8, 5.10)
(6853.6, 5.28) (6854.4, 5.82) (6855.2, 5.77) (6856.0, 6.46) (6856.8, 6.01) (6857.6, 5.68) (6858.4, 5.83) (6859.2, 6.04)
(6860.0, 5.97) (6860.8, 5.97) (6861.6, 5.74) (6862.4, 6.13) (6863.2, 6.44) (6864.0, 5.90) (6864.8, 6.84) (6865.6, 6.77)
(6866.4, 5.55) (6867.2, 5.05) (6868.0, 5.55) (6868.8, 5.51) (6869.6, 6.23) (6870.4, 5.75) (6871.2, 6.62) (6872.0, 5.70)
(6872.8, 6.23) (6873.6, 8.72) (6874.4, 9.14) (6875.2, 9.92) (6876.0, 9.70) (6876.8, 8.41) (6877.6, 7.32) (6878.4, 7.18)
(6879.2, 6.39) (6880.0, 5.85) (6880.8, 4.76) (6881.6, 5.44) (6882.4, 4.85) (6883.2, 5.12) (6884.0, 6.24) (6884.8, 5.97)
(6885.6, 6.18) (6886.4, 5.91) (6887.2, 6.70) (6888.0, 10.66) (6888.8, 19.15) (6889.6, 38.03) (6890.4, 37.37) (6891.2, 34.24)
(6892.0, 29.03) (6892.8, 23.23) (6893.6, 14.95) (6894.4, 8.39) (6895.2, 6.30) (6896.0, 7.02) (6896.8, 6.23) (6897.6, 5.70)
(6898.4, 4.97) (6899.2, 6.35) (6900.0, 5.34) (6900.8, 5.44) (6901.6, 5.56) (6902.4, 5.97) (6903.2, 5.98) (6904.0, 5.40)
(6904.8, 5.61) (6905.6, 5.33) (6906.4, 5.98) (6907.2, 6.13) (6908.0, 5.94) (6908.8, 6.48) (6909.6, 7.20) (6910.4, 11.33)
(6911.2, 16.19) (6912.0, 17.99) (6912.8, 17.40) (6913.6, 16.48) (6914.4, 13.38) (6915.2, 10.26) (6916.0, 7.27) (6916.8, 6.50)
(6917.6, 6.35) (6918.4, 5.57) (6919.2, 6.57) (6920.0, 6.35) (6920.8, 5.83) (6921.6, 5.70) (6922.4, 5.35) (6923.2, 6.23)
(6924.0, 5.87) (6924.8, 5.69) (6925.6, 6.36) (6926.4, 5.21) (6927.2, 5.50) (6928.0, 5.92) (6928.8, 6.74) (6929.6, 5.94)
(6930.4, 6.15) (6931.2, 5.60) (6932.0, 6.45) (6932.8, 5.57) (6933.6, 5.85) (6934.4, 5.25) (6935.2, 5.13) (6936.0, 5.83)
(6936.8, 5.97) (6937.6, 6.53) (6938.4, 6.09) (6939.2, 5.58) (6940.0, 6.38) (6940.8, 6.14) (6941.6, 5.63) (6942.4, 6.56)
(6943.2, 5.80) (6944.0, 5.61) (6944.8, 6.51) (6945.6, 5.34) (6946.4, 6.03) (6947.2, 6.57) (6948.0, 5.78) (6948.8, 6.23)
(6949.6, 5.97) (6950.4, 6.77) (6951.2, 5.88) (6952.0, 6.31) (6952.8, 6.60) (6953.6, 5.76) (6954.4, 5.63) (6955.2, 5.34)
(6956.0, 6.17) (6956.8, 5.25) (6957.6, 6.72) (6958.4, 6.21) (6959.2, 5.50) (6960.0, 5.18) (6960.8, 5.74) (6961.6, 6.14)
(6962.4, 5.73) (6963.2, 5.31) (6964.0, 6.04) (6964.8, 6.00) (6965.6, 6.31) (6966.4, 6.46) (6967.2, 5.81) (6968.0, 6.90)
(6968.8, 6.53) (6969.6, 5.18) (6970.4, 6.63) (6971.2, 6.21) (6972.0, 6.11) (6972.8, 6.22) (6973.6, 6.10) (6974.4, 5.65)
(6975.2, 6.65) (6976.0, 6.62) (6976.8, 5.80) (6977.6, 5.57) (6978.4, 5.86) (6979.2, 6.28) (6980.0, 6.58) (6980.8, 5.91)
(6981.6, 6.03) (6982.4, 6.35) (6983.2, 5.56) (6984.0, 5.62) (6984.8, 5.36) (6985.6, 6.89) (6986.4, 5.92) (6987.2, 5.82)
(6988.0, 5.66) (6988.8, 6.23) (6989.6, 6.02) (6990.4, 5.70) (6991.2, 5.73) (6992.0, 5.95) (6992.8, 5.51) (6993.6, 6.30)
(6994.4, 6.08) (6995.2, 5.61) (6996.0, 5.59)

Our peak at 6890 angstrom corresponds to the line H-alpha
